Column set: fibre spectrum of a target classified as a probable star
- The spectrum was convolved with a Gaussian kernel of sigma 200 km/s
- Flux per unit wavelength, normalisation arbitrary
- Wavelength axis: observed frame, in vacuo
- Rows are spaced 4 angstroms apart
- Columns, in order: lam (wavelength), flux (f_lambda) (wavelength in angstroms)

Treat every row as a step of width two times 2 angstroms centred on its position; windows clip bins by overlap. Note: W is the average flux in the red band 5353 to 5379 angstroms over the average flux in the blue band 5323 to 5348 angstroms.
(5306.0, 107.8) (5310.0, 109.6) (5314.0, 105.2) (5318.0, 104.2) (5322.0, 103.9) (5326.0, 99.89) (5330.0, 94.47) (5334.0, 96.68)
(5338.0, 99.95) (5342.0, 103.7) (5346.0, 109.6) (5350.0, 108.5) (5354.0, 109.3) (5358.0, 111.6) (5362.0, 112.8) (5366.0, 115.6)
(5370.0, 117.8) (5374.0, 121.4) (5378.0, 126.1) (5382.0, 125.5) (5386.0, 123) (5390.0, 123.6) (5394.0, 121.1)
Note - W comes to 1.2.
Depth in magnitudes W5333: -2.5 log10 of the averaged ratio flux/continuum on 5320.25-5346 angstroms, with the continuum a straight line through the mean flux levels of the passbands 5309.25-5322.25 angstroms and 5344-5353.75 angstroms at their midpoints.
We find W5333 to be 0.07 mag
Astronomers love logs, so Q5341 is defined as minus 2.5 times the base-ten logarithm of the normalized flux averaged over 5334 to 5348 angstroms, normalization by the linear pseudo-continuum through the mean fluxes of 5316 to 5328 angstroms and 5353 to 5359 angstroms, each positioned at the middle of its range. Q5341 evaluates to 0.04 mag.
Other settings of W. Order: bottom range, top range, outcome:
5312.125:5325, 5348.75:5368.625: 1.07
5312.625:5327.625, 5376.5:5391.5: 1.21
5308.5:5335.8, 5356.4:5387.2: 1.17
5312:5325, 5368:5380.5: 1.17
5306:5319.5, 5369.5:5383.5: 1.15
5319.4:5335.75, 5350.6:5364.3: 1.12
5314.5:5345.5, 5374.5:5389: 1.23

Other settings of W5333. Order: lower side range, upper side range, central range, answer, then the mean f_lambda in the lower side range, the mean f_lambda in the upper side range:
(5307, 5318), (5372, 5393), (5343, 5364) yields 0.06 mag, 107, 124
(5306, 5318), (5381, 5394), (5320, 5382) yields 0.06 mag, 107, 123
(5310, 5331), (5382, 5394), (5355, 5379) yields 0.00 mag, 103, 123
